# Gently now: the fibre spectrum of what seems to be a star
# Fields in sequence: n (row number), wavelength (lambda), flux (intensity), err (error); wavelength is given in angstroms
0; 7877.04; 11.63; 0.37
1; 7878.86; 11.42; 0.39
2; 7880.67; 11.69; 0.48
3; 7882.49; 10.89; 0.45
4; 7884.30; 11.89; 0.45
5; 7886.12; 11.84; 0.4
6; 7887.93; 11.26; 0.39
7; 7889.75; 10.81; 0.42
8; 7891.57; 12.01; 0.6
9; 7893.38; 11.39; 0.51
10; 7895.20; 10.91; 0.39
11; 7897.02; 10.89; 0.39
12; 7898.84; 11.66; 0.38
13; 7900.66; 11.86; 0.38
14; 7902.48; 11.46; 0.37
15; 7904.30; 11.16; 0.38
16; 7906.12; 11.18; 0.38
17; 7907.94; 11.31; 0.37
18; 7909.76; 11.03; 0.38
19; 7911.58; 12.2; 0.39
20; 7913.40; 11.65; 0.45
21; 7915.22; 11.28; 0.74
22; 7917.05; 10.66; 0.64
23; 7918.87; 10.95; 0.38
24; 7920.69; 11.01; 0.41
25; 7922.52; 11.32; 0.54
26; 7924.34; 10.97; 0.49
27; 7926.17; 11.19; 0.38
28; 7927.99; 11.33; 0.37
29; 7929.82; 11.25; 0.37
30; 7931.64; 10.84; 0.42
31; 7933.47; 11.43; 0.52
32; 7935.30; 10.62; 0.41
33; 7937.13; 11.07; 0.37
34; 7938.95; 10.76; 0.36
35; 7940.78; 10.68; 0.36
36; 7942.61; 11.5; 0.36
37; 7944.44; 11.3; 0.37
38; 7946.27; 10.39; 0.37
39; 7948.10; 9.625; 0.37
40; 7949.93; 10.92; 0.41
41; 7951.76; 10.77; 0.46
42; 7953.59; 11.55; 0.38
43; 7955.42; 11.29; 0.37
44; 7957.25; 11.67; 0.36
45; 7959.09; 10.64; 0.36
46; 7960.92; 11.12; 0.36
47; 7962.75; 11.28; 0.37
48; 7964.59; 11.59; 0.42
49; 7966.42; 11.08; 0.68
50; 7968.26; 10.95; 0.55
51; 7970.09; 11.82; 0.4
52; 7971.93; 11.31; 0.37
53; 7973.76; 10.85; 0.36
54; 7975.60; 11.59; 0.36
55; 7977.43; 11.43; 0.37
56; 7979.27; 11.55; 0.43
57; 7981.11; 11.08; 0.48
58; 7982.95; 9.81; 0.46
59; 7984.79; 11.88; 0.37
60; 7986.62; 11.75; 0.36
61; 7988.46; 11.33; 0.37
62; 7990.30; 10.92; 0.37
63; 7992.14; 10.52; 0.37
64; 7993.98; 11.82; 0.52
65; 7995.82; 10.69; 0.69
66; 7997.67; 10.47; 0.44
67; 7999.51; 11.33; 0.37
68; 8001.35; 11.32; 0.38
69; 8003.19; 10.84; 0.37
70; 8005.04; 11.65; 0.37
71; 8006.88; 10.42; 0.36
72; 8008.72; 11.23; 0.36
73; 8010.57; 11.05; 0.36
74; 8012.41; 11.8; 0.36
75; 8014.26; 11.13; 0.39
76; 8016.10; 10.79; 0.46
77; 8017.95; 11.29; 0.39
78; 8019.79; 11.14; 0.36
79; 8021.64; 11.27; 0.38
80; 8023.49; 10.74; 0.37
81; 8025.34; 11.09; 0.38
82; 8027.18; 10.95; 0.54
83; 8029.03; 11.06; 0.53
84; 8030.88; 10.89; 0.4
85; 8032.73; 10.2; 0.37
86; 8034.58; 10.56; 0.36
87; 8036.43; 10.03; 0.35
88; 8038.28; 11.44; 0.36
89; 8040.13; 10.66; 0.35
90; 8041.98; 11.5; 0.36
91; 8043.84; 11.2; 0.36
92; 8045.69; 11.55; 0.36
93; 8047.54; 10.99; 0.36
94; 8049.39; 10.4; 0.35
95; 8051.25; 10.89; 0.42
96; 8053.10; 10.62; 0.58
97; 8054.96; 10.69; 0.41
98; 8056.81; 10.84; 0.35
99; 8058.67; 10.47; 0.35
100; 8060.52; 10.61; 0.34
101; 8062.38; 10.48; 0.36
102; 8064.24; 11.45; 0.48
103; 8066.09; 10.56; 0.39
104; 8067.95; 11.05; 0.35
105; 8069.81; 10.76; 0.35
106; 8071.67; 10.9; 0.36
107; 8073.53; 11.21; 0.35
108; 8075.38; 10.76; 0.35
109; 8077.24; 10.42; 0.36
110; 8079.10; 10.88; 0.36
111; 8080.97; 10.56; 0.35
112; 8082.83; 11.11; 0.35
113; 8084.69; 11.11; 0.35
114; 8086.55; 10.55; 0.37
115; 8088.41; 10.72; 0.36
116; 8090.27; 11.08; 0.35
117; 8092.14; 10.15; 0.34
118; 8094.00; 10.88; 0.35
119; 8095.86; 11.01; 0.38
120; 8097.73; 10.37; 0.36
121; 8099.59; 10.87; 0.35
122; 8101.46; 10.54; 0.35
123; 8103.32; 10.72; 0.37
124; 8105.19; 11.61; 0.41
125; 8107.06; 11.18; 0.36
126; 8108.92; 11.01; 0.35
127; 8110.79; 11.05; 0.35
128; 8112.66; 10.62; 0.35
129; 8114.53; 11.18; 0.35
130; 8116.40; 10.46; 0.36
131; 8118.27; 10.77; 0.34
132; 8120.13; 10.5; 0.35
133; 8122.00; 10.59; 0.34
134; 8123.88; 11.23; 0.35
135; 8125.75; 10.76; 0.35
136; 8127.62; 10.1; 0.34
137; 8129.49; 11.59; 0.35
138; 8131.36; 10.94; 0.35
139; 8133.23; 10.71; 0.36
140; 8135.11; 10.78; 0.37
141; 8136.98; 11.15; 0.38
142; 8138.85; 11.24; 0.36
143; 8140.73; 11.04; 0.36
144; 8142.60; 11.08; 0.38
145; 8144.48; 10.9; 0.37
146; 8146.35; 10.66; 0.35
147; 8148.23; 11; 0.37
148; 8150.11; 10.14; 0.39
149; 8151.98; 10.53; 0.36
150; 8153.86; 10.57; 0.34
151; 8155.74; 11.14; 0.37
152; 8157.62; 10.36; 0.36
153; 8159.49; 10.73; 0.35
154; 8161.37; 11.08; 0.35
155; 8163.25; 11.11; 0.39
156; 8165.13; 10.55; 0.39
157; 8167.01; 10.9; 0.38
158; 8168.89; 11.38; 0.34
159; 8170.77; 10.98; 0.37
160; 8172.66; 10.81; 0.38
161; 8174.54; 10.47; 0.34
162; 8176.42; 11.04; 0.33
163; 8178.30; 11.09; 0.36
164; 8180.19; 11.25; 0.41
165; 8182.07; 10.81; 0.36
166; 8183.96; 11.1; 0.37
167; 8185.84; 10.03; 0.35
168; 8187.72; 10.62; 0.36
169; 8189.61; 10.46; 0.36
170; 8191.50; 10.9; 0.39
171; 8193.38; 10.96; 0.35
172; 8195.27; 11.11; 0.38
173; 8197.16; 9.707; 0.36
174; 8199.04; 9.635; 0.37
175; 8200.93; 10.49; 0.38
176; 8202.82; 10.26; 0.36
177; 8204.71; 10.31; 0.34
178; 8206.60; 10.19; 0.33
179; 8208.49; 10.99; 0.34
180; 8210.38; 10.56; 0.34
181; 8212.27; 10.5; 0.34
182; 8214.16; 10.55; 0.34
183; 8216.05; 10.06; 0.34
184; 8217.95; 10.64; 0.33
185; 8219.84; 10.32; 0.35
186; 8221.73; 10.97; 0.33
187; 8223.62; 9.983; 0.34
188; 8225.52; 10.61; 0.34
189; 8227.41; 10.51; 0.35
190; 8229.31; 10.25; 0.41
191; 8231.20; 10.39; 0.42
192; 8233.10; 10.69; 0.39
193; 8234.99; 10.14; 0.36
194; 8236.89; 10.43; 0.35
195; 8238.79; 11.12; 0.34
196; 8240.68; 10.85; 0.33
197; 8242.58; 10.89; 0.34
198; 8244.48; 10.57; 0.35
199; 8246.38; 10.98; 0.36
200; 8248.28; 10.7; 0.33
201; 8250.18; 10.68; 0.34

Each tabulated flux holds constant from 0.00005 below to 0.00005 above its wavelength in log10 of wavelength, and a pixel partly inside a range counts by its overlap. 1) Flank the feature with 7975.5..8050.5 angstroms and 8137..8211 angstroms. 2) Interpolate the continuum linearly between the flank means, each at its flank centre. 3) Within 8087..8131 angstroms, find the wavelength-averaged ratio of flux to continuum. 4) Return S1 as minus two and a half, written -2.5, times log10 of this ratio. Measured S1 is 0.00 mag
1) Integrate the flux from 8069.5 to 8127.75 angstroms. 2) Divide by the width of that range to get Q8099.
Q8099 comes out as 10.8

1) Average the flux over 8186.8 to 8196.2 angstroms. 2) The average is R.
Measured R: 10.8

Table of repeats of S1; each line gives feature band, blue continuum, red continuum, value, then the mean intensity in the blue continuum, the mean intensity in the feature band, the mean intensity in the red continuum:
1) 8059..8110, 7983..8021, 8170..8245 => 0.01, 11.1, 10.8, 10.6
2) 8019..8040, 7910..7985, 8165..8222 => 0.01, 11.1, 10.8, 10.6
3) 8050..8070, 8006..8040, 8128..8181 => 0.02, 10.9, 10.8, 10.9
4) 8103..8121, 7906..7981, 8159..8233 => -0.01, 11.1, 10.9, 10.6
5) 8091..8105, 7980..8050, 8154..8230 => 0.01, 11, 10.7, 10.6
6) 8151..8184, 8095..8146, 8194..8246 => -0.02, 10.9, 10.9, 10.5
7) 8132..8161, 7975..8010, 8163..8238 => -0.01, 11.1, 10.8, 10.6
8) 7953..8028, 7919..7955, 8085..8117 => -0.02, 11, 11.2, 10.8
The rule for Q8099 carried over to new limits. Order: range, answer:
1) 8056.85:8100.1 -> 10.8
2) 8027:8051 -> 10.9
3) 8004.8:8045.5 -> 11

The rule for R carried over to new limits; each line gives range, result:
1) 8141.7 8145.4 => 11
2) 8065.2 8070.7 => 10.8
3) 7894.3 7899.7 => 11.1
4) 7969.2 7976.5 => 11.4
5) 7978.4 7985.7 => 11.1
